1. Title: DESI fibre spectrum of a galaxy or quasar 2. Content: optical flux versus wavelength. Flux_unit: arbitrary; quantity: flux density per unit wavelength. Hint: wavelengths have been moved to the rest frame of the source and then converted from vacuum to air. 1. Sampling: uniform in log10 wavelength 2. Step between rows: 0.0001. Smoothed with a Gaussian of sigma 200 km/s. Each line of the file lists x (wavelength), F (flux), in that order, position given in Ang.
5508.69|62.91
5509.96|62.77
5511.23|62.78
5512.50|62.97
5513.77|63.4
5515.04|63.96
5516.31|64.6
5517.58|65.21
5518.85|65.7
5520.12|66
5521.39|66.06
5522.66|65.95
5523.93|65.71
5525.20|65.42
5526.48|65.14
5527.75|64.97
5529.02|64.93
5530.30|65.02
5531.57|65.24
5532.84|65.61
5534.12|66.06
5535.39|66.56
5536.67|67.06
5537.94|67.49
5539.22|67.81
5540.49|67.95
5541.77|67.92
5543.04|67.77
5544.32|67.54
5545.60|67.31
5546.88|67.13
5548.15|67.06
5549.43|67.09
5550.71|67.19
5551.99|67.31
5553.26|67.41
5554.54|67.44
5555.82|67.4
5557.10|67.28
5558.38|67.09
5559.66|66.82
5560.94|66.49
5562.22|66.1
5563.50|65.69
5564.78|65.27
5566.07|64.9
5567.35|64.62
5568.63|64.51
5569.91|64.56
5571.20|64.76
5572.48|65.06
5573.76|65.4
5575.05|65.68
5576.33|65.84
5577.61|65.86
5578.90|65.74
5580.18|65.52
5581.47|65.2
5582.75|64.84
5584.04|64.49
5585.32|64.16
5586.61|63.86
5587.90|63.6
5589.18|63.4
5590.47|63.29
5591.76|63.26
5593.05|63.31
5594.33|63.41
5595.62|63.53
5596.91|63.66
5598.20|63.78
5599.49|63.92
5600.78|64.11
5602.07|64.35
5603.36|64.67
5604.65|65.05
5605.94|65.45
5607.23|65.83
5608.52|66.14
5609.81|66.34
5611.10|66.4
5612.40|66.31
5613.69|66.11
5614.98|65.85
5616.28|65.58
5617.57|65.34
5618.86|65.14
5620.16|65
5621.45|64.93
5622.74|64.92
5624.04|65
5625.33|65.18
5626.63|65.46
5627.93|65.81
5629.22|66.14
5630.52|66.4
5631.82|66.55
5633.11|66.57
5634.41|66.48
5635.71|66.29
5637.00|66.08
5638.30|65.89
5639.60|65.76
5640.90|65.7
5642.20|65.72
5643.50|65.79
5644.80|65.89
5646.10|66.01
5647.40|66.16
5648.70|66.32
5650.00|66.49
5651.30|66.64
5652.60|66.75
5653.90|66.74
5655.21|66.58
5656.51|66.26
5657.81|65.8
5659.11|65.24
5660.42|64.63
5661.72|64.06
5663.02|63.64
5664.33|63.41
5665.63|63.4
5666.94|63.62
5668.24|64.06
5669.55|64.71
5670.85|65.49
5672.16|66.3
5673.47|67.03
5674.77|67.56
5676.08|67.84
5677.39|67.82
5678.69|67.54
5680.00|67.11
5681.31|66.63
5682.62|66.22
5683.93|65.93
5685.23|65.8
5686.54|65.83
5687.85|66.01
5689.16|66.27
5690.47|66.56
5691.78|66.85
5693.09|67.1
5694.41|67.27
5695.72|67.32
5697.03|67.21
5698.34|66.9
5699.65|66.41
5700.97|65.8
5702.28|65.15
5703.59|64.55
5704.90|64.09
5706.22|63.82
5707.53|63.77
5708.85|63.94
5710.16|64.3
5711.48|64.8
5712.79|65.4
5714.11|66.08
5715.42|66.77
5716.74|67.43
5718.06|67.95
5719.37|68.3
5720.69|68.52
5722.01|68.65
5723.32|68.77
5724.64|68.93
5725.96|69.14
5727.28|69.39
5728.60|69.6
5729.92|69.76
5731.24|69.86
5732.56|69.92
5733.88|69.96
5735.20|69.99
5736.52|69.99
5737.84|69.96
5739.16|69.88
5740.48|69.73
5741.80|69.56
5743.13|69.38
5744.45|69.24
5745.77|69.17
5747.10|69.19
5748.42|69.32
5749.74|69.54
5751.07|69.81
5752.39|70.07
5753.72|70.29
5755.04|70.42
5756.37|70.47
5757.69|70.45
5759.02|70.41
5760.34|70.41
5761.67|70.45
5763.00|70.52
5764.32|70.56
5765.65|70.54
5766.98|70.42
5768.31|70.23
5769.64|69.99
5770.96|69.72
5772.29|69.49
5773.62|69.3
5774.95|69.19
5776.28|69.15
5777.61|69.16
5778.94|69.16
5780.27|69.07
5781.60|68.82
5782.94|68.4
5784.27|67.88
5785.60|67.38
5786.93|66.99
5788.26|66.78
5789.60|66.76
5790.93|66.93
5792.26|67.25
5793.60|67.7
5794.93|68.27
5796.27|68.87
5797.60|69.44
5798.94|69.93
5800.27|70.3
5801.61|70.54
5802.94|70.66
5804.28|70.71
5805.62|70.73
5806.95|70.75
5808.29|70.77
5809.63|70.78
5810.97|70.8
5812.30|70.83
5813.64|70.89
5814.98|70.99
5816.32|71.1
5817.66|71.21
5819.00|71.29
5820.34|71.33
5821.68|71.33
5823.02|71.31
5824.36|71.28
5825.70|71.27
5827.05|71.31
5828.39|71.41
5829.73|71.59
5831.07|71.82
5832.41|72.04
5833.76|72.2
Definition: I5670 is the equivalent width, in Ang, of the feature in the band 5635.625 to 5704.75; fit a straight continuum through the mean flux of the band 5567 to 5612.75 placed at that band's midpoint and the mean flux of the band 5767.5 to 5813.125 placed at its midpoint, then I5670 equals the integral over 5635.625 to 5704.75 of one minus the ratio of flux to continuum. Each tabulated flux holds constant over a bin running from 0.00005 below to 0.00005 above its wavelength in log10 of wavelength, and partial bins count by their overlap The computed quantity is 0.5 Ang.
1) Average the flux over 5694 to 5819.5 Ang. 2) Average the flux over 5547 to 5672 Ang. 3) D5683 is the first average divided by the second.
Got 1.1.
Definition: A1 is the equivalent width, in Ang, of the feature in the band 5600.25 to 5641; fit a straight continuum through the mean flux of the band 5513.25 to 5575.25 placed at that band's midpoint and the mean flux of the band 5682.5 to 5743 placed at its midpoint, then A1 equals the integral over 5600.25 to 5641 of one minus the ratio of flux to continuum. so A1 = 0.6 Ang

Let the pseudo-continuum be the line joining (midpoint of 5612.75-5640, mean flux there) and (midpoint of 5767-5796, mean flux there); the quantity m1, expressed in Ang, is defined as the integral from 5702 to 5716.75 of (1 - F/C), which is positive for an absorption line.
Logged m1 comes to 0.5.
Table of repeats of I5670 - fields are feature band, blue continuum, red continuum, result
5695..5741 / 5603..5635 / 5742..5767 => 0.92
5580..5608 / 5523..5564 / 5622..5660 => 0.89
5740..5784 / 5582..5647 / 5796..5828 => -0.23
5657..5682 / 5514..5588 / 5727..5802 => 0.84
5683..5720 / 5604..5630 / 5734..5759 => 1.28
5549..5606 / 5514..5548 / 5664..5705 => 0.85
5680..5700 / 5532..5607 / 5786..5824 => 0.35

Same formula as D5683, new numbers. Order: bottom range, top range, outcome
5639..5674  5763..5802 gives 1.05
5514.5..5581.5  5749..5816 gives 1.05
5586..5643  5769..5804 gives 1.06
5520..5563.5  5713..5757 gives 1.04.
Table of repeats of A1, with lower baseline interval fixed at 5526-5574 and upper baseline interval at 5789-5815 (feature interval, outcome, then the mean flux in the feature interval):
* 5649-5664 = 0.5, 65.7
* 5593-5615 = 0.7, 64.9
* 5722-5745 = -0.3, 69.6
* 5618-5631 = 0.4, 65.4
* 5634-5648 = 0.3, 66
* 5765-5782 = -0.1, 69.6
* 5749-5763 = -0.2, 70.2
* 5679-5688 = 0.2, 66.3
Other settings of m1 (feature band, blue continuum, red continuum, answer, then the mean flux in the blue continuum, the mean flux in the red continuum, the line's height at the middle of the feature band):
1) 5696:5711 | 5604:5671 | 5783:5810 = 0.4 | 65.6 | 68.9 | 67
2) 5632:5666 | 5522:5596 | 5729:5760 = 1.0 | 65.7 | 69.9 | 67.7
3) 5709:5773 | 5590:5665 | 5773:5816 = -1.1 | 65.4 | 69.2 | 68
